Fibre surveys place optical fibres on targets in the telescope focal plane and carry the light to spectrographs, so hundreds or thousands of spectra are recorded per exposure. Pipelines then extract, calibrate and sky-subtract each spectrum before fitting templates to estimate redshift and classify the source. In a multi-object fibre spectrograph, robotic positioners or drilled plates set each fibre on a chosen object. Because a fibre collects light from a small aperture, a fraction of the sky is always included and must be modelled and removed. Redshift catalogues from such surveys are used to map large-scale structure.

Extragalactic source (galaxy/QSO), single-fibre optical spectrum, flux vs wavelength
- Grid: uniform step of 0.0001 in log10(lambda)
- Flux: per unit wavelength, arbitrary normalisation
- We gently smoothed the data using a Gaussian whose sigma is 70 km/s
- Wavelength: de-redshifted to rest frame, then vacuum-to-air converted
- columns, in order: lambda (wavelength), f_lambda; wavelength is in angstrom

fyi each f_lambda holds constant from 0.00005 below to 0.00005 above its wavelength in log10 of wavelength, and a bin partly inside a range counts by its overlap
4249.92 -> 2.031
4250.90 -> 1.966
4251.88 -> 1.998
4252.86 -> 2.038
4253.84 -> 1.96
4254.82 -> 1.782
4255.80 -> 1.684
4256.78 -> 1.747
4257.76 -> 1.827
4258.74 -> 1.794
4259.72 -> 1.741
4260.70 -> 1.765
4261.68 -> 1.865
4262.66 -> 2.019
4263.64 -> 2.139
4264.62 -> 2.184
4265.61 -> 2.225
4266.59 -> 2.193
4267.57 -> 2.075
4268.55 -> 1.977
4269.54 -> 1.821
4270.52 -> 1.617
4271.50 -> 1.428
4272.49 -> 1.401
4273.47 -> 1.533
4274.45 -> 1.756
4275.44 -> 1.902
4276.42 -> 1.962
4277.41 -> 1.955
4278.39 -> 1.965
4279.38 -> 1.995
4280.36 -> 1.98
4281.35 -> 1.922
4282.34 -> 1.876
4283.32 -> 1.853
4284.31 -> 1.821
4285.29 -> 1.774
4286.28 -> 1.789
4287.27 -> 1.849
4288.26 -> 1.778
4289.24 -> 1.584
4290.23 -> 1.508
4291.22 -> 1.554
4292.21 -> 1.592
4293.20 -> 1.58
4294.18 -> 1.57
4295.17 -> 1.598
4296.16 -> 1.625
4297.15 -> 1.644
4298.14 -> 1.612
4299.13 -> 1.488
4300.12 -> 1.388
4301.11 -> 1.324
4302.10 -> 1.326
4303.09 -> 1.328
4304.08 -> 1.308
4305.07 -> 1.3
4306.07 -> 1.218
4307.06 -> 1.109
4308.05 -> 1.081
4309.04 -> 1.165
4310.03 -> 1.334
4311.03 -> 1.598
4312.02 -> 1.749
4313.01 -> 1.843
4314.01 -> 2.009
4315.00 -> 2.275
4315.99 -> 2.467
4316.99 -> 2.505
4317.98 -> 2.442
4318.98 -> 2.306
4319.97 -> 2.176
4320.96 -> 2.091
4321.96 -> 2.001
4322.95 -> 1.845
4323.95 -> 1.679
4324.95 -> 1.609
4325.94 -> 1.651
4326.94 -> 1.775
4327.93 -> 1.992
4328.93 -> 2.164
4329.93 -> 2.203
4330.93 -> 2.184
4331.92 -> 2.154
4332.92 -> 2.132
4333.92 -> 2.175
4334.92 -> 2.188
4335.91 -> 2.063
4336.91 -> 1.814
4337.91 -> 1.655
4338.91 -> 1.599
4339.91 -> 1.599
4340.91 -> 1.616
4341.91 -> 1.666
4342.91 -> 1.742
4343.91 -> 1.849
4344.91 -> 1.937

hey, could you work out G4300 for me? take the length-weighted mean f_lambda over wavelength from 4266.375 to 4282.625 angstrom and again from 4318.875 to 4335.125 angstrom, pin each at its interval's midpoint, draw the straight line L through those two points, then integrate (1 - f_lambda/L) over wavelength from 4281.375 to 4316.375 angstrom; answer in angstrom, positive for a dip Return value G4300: 5.8 angstrom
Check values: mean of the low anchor 1.84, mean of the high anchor 2.01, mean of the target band 1.6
